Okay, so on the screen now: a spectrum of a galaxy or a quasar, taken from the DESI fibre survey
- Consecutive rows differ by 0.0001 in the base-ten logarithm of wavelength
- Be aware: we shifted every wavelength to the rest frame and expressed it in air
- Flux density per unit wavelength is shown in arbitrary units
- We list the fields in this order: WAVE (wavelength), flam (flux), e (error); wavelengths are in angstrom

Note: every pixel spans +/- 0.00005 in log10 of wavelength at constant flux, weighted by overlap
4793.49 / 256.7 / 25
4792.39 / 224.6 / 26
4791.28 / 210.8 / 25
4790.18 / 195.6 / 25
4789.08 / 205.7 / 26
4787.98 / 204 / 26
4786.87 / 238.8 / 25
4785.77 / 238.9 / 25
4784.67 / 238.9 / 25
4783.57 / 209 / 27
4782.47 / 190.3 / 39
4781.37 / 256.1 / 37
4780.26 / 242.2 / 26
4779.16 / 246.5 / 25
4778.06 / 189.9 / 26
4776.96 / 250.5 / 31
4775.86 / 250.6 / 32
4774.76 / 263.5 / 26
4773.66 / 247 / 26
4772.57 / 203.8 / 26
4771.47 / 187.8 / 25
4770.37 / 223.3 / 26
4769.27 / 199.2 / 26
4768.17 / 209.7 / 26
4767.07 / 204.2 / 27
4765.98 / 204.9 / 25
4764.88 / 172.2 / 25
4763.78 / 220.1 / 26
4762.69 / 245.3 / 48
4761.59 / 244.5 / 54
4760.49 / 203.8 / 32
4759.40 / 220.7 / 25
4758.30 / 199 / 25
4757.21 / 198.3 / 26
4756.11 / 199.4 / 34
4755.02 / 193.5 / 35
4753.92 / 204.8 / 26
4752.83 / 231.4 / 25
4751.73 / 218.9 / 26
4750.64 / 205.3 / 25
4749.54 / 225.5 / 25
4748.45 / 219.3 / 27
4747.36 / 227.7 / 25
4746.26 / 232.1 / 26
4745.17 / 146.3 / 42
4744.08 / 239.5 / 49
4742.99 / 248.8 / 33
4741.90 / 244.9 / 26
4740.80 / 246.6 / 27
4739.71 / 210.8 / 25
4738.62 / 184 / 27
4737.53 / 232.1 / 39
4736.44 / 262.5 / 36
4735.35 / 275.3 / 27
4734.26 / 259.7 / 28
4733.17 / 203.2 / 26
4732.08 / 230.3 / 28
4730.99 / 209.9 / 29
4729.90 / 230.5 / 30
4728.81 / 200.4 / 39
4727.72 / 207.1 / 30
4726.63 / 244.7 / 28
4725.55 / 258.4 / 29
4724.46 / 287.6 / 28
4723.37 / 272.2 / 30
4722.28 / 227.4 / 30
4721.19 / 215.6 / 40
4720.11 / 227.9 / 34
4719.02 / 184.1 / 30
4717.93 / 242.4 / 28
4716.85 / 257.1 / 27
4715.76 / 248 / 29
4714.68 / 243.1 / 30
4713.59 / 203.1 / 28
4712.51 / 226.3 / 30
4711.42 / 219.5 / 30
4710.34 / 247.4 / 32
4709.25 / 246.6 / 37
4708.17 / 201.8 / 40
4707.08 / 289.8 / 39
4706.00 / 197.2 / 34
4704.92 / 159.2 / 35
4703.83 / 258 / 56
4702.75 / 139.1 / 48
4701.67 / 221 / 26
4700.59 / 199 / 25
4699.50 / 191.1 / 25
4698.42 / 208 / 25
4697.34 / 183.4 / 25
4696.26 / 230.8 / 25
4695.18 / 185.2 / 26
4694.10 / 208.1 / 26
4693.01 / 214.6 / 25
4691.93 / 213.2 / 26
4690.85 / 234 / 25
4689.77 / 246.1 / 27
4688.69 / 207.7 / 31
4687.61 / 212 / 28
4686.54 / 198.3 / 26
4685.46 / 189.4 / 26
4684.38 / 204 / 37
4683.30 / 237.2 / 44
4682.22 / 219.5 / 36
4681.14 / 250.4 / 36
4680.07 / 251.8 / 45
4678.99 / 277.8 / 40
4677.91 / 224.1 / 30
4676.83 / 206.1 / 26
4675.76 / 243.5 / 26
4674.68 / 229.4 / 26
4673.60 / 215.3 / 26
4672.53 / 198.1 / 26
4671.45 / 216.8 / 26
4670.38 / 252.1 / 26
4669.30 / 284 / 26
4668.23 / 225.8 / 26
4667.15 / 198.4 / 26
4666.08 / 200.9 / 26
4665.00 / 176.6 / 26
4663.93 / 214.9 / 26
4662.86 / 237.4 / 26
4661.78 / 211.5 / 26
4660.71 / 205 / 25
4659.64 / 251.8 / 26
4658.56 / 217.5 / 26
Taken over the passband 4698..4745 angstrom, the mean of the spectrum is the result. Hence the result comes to 227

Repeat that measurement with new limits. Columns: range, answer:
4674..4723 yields 221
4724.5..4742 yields 233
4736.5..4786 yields 220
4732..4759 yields 221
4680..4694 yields 220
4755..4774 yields 210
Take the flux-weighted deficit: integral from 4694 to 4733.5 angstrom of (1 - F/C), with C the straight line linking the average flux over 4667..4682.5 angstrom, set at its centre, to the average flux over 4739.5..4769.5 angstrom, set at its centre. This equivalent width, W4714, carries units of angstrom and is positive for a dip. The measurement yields 0.4 angstrom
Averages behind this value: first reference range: 234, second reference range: 215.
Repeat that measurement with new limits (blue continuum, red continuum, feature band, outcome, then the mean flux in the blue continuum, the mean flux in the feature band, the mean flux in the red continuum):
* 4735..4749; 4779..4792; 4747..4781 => 1.1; 228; 218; 222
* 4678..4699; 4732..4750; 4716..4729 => -0.6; 220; 237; 229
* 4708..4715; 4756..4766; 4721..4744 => -1.6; 228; 236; 212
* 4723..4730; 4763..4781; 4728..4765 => 2.0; 243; 221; 220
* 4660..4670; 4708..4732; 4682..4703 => 1.6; 218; 208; 232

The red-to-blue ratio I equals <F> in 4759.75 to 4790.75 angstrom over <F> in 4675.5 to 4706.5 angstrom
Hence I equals 1.03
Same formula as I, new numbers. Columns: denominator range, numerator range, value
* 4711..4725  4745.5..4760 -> 0.90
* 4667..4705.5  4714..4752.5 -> 1.06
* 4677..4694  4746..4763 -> 0.96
